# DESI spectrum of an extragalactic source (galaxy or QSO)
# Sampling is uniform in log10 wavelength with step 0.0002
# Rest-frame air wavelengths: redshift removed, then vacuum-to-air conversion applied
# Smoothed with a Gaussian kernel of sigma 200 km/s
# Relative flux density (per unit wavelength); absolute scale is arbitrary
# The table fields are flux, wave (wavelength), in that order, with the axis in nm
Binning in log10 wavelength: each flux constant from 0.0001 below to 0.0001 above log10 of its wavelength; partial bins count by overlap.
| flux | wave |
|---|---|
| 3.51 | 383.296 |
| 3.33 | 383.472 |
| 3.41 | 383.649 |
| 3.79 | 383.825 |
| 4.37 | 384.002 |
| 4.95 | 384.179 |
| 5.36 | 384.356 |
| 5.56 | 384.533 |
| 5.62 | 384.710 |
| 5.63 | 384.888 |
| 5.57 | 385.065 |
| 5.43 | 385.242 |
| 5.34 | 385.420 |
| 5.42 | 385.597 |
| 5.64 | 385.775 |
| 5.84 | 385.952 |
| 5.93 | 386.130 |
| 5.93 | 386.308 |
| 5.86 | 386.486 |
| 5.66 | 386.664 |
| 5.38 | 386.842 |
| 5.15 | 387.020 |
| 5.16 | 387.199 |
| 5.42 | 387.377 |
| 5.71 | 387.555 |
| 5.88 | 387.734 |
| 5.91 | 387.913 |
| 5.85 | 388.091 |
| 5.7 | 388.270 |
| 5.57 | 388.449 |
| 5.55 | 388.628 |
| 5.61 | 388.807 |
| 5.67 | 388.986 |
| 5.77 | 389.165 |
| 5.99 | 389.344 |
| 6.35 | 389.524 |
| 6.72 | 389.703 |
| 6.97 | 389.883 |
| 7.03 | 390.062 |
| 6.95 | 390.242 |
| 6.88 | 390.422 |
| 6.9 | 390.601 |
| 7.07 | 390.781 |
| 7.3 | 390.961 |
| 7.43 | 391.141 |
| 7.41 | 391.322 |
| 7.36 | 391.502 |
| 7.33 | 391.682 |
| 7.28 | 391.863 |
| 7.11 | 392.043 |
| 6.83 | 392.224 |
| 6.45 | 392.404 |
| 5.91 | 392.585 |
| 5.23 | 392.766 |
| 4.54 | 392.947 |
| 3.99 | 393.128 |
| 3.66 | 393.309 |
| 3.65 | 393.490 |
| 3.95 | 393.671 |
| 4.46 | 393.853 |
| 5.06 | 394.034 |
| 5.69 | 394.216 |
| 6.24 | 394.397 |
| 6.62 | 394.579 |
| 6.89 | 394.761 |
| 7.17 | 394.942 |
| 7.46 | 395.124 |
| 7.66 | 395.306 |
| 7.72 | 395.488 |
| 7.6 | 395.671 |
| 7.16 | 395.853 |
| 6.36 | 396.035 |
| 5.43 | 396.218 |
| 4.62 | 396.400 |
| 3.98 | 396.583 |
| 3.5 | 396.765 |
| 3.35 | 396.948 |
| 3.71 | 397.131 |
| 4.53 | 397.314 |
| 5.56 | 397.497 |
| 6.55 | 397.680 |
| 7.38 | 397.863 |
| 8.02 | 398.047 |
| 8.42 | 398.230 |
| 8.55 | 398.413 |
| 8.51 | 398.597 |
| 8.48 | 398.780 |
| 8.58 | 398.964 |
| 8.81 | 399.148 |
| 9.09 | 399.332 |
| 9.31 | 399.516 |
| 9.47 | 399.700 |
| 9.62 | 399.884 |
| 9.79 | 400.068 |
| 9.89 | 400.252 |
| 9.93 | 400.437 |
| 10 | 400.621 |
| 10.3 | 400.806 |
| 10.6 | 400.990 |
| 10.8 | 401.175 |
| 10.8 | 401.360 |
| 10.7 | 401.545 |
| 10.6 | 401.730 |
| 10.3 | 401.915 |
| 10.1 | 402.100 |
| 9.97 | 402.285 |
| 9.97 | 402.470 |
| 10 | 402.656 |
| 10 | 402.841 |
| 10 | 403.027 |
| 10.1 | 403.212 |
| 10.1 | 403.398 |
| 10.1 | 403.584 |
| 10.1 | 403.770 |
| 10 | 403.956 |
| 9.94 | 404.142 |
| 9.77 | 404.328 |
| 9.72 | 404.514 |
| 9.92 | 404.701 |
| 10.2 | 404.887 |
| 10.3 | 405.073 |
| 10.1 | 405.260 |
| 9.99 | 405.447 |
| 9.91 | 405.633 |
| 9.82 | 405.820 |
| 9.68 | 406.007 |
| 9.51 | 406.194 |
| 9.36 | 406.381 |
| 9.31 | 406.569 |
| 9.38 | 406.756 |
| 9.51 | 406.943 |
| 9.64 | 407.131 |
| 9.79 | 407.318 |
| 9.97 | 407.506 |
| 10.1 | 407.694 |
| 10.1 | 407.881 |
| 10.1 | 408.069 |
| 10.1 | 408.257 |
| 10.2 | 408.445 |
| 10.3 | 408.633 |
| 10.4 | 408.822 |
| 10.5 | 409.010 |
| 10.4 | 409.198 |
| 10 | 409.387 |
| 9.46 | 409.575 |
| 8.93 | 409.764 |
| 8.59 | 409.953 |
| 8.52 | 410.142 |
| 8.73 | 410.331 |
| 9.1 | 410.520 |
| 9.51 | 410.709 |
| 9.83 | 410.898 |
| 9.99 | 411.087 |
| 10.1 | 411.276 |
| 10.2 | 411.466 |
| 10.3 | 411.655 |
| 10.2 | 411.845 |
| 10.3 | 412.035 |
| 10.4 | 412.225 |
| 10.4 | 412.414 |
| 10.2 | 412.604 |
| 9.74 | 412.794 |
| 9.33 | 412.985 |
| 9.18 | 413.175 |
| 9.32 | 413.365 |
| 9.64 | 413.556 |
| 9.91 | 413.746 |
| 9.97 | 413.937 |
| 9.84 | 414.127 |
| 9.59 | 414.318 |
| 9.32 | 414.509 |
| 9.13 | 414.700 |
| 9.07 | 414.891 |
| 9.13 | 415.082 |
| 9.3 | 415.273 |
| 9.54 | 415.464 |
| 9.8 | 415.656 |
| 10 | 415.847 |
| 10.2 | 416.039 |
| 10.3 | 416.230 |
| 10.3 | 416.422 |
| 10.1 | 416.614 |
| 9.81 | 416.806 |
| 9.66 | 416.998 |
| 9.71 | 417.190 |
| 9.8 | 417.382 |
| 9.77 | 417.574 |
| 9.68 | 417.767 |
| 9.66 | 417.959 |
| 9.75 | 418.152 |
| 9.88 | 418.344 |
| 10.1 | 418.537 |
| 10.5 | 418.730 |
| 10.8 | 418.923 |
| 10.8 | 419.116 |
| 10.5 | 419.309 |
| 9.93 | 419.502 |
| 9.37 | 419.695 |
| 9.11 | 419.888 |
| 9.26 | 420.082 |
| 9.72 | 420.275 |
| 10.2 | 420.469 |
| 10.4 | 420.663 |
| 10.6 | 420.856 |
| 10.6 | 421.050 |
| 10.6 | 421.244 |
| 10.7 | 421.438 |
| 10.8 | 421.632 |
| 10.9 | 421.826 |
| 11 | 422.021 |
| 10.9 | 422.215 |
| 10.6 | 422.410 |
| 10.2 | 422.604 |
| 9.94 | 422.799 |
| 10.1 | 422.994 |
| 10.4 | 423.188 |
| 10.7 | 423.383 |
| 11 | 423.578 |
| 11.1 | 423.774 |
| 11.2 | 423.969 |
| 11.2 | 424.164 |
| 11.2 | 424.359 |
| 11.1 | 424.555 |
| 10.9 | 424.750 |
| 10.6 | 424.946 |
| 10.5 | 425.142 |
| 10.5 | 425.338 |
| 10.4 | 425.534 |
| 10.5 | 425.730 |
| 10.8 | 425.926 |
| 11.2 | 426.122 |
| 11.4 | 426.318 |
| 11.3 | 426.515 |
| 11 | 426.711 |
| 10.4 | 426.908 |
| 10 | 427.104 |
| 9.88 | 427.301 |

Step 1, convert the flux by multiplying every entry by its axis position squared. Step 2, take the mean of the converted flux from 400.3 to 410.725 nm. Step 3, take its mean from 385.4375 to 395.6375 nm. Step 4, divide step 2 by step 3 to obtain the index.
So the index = 1.76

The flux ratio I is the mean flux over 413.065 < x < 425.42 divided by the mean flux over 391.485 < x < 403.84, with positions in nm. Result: 1.33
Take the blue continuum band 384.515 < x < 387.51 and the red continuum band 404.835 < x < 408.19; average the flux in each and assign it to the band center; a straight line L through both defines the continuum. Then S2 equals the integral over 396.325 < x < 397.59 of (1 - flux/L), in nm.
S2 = 0.59 nm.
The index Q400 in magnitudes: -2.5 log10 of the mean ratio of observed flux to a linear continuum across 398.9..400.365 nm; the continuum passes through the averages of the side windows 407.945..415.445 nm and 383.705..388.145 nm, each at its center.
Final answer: -0.207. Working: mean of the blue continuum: 5.44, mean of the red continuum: 9.72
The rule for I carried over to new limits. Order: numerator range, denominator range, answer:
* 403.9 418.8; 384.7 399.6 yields 1.58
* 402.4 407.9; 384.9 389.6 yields 1.74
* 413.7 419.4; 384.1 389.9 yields 1.73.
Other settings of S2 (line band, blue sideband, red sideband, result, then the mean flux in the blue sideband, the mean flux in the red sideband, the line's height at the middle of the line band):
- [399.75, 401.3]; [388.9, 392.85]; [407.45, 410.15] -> -0.310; 6.73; 9.88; 8.43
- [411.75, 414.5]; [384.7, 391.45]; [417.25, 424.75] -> -0.148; 6.05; 10.4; 9.34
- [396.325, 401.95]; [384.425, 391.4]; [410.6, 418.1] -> -0.369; 6.02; 9.8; 7.62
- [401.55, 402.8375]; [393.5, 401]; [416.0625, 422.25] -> -0.387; 7.15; 10.2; 7.83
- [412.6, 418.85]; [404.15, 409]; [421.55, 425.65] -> 0.369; 9.9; 10.7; 10.3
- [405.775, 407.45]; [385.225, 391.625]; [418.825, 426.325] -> -0.213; 6.12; 10.5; 8.48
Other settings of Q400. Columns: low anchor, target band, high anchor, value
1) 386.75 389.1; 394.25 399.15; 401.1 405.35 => 0.24 mag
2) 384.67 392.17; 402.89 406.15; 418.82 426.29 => -0.21 mag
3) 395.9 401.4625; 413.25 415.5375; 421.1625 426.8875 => 0.02 mag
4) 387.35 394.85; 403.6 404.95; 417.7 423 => -0.25 mag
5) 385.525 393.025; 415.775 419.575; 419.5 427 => -0.02 mag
